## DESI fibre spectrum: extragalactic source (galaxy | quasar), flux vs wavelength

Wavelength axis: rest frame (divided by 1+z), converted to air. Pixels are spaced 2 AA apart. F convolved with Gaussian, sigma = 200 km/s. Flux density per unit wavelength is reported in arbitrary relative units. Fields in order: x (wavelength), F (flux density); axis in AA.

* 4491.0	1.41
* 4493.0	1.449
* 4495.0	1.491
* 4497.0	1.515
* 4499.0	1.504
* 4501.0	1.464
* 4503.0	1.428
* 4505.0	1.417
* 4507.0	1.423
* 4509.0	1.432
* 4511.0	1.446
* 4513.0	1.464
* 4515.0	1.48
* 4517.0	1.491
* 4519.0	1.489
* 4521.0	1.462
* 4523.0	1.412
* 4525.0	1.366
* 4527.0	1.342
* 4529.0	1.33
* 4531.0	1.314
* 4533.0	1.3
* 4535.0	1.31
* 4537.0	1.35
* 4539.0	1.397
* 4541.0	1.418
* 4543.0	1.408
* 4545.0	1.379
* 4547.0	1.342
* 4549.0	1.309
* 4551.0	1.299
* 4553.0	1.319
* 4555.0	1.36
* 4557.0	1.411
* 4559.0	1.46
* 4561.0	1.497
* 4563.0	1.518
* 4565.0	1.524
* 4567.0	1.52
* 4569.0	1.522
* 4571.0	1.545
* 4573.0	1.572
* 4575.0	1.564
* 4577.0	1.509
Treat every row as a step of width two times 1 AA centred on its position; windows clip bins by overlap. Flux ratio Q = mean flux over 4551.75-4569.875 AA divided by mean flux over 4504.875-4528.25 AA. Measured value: 1.01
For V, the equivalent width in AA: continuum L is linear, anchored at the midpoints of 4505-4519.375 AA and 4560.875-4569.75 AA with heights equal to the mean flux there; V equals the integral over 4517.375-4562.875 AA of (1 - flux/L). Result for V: 3.3 AA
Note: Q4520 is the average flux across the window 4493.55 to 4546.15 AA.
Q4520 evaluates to 1.42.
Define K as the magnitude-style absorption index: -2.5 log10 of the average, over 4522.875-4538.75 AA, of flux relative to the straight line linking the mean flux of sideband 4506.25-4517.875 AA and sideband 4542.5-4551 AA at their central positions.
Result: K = 0.05 mag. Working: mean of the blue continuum 1.46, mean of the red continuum 1.35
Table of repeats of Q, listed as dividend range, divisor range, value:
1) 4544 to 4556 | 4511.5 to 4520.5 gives 0.90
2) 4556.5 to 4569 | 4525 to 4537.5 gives 1.13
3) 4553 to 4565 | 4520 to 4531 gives 1.05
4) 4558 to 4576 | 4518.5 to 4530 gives 1.09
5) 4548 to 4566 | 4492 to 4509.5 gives 0.97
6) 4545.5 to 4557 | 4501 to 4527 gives 0.93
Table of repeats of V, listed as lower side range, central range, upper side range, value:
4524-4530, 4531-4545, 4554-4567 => 0.25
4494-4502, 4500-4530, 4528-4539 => -0.34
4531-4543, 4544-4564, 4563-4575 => 0.88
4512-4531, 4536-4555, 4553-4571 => 1.21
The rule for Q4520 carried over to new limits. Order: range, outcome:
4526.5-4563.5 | 1.37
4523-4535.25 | 1.33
